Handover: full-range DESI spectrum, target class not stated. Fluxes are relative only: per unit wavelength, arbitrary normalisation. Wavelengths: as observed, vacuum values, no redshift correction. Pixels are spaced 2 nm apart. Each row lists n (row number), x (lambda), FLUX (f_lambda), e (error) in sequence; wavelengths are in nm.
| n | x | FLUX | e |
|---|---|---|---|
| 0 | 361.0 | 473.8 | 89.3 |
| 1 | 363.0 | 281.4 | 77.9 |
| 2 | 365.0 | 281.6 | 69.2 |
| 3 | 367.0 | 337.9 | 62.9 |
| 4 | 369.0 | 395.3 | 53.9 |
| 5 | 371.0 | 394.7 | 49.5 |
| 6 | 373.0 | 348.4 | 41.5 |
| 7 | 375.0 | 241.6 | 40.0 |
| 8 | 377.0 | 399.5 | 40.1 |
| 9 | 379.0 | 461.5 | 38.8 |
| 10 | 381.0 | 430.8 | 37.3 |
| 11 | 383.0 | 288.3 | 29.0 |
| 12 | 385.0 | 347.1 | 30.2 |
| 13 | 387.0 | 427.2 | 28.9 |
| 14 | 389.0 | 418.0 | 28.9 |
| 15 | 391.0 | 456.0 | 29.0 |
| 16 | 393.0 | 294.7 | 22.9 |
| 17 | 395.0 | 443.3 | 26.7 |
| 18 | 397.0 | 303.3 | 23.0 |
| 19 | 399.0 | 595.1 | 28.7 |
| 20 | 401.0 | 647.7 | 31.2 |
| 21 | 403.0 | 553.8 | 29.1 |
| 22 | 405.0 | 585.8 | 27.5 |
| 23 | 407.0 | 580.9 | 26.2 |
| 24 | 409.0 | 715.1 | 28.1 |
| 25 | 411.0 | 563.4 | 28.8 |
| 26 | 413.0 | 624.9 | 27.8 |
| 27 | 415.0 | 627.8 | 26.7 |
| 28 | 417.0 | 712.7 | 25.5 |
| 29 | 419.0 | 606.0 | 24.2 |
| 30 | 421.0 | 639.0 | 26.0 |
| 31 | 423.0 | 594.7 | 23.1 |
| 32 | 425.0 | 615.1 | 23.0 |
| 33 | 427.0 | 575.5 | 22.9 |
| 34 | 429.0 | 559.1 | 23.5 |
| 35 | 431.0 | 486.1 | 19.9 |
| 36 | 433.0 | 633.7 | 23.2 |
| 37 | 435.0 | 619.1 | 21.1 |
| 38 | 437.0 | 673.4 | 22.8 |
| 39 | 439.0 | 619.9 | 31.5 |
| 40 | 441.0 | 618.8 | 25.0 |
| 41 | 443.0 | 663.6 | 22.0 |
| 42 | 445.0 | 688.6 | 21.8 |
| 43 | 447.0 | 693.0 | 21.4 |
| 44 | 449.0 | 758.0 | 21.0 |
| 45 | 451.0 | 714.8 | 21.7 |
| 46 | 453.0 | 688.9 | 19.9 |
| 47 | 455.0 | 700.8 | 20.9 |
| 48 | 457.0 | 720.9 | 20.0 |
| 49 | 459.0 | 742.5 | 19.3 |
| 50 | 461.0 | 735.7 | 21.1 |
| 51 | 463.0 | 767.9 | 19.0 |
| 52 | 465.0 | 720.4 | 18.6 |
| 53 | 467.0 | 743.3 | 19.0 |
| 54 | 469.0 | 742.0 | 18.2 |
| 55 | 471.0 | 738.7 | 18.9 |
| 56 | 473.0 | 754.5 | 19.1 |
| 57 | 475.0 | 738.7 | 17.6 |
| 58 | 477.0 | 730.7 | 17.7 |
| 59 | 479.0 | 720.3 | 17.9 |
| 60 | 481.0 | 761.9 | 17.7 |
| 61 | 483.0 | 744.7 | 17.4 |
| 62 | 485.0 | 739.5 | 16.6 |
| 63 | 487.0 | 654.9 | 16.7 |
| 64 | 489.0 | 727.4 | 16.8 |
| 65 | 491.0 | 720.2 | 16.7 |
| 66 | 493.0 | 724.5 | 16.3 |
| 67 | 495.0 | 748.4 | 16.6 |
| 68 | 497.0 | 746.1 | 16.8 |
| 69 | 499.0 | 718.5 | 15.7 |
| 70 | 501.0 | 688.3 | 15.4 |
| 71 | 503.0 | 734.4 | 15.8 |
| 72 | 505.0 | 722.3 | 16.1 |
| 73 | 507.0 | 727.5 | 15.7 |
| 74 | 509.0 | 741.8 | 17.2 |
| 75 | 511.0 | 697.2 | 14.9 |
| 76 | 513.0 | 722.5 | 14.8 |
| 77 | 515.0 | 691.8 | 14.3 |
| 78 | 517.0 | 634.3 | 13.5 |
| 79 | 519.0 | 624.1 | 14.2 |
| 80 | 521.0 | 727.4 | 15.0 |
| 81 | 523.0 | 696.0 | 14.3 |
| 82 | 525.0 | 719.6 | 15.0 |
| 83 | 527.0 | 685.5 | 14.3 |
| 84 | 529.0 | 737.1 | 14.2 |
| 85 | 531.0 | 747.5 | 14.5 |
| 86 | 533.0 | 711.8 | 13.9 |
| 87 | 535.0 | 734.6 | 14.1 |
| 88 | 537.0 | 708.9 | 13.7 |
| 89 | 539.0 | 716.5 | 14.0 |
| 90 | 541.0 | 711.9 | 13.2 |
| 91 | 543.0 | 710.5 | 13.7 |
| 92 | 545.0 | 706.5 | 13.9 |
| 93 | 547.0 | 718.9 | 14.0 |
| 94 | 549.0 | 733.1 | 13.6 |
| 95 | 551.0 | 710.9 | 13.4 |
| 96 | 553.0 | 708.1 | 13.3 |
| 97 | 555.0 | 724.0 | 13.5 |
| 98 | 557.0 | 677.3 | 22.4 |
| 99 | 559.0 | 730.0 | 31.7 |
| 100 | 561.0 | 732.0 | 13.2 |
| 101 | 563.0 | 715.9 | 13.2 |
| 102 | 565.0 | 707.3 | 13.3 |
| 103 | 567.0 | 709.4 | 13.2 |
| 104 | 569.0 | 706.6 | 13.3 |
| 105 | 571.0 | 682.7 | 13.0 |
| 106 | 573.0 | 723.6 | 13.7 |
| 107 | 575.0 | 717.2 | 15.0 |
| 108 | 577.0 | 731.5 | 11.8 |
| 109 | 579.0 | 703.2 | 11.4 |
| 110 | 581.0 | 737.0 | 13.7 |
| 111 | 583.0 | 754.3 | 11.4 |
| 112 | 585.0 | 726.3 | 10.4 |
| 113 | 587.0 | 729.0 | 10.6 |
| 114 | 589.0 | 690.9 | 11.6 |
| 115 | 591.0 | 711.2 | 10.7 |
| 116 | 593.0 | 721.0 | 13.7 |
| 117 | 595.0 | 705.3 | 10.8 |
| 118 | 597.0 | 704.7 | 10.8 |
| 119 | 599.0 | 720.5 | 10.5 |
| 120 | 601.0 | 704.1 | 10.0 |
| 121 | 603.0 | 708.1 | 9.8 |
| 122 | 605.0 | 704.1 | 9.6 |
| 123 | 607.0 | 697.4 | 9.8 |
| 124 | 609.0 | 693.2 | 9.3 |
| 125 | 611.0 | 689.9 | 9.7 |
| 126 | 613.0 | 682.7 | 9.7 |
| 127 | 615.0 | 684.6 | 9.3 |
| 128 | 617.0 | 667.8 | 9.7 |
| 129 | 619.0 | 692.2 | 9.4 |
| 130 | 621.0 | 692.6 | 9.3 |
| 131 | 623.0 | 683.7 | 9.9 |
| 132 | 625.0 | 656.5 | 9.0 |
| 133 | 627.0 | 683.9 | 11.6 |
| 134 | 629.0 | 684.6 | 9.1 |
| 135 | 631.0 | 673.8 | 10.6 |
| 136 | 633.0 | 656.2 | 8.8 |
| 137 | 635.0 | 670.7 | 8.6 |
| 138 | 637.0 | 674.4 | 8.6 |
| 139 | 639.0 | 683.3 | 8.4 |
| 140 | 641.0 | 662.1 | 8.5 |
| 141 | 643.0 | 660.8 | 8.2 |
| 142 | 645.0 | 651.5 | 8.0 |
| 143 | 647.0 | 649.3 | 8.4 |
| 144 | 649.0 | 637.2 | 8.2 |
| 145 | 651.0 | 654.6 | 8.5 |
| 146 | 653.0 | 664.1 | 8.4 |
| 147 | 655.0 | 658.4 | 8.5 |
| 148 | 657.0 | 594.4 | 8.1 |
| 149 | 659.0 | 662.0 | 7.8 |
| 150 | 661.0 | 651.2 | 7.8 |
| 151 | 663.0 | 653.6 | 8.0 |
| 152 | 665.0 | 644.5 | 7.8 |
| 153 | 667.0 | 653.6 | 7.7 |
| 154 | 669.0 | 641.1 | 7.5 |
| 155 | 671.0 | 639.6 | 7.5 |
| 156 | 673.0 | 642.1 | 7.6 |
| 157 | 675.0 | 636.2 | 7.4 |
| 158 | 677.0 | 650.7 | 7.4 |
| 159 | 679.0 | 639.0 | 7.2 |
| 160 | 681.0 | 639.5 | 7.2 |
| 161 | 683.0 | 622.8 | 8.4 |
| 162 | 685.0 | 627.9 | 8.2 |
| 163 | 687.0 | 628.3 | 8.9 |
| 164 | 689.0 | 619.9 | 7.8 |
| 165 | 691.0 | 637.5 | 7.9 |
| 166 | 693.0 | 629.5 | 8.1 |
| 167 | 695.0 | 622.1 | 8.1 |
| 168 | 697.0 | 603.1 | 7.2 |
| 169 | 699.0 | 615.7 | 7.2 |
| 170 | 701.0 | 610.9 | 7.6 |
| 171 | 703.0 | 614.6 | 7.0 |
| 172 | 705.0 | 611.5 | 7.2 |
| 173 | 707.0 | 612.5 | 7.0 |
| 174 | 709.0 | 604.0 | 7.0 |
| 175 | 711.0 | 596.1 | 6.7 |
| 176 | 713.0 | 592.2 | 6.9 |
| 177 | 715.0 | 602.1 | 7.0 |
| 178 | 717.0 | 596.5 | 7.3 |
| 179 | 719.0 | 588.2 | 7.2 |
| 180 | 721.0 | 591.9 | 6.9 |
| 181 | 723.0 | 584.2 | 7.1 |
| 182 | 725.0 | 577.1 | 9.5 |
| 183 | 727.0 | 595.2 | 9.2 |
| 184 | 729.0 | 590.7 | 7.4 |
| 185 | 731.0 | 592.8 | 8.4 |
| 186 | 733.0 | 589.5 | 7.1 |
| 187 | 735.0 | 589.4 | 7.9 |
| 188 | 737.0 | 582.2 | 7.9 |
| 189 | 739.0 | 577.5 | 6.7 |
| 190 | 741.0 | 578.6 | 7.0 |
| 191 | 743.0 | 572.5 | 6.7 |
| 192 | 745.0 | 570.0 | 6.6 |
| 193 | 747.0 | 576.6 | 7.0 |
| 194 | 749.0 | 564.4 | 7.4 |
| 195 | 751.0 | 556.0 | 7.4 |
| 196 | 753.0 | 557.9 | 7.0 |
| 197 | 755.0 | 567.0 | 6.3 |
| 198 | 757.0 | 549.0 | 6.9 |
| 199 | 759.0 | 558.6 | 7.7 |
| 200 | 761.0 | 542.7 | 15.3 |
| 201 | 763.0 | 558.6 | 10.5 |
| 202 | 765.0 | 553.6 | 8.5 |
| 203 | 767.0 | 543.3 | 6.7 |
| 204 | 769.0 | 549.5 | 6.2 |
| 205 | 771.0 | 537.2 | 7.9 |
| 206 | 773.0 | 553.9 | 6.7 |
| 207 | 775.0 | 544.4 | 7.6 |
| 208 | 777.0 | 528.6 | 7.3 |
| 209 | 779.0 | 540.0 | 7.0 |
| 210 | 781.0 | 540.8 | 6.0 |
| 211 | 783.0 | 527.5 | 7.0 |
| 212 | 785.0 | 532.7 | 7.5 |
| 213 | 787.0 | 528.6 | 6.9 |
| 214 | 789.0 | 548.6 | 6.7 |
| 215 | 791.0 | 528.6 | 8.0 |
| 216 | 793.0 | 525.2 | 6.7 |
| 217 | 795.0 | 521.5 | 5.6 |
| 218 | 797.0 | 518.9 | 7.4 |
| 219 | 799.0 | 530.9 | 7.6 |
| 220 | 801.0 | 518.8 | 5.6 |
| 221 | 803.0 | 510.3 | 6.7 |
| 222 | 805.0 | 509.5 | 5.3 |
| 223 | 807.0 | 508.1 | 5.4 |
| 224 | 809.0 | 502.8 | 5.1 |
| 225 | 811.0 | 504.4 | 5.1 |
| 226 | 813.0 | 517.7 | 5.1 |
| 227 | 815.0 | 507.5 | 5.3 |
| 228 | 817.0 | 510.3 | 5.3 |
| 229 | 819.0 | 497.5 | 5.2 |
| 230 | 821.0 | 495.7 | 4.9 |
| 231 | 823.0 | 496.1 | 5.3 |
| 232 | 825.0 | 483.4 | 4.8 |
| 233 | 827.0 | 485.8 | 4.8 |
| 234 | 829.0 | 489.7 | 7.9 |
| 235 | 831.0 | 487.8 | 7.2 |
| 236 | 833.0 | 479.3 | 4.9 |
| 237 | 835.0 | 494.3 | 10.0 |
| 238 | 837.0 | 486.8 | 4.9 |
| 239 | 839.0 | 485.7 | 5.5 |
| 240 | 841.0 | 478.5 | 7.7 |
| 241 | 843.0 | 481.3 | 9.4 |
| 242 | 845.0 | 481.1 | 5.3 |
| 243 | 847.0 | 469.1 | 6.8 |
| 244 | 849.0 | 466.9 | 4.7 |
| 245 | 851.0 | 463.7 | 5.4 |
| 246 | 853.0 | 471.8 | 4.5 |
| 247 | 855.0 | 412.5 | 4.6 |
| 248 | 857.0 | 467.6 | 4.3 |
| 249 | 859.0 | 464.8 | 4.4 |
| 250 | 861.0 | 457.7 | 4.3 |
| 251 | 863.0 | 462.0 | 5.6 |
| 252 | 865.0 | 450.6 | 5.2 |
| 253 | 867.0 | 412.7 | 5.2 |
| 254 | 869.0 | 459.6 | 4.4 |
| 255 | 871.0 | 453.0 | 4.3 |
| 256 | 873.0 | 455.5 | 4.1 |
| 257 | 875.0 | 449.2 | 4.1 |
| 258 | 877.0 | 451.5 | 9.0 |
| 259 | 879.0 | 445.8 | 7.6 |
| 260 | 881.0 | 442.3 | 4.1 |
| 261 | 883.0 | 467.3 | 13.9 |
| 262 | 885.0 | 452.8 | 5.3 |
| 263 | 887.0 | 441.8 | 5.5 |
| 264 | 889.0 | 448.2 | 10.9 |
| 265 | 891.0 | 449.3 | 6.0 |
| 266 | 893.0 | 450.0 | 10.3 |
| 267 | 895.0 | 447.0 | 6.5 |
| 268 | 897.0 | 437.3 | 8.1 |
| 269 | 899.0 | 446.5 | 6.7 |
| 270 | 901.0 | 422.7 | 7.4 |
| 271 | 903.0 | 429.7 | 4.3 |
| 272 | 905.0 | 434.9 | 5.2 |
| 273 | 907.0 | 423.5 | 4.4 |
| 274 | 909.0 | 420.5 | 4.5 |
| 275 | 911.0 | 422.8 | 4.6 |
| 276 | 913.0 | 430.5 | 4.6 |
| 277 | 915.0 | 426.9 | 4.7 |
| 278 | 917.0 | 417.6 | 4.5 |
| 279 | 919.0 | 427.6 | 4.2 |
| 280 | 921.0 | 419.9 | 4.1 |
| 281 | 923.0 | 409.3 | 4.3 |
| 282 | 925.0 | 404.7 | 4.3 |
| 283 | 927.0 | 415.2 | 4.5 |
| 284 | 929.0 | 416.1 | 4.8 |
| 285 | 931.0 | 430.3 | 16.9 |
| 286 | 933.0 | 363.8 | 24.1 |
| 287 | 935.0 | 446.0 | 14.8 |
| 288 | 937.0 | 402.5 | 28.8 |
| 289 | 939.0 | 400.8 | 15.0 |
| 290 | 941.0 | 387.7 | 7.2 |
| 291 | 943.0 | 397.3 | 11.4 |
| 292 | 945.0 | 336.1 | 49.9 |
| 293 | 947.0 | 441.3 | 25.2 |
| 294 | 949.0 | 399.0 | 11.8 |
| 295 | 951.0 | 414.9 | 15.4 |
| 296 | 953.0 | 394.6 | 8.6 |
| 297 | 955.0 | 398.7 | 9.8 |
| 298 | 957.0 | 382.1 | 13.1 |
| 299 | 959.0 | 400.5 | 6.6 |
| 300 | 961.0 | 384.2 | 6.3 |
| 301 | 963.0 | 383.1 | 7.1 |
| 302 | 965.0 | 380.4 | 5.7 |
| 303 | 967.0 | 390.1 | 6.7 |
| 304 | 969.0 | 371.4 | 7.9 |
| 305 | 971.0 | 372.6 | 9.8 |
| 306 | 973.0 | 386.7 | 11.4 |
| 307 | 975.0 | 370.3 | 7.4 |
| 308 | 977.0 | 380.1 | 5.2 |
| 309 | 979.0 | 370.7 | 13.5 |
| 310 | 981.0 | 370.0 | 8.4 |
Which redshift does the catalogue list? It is 0.000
